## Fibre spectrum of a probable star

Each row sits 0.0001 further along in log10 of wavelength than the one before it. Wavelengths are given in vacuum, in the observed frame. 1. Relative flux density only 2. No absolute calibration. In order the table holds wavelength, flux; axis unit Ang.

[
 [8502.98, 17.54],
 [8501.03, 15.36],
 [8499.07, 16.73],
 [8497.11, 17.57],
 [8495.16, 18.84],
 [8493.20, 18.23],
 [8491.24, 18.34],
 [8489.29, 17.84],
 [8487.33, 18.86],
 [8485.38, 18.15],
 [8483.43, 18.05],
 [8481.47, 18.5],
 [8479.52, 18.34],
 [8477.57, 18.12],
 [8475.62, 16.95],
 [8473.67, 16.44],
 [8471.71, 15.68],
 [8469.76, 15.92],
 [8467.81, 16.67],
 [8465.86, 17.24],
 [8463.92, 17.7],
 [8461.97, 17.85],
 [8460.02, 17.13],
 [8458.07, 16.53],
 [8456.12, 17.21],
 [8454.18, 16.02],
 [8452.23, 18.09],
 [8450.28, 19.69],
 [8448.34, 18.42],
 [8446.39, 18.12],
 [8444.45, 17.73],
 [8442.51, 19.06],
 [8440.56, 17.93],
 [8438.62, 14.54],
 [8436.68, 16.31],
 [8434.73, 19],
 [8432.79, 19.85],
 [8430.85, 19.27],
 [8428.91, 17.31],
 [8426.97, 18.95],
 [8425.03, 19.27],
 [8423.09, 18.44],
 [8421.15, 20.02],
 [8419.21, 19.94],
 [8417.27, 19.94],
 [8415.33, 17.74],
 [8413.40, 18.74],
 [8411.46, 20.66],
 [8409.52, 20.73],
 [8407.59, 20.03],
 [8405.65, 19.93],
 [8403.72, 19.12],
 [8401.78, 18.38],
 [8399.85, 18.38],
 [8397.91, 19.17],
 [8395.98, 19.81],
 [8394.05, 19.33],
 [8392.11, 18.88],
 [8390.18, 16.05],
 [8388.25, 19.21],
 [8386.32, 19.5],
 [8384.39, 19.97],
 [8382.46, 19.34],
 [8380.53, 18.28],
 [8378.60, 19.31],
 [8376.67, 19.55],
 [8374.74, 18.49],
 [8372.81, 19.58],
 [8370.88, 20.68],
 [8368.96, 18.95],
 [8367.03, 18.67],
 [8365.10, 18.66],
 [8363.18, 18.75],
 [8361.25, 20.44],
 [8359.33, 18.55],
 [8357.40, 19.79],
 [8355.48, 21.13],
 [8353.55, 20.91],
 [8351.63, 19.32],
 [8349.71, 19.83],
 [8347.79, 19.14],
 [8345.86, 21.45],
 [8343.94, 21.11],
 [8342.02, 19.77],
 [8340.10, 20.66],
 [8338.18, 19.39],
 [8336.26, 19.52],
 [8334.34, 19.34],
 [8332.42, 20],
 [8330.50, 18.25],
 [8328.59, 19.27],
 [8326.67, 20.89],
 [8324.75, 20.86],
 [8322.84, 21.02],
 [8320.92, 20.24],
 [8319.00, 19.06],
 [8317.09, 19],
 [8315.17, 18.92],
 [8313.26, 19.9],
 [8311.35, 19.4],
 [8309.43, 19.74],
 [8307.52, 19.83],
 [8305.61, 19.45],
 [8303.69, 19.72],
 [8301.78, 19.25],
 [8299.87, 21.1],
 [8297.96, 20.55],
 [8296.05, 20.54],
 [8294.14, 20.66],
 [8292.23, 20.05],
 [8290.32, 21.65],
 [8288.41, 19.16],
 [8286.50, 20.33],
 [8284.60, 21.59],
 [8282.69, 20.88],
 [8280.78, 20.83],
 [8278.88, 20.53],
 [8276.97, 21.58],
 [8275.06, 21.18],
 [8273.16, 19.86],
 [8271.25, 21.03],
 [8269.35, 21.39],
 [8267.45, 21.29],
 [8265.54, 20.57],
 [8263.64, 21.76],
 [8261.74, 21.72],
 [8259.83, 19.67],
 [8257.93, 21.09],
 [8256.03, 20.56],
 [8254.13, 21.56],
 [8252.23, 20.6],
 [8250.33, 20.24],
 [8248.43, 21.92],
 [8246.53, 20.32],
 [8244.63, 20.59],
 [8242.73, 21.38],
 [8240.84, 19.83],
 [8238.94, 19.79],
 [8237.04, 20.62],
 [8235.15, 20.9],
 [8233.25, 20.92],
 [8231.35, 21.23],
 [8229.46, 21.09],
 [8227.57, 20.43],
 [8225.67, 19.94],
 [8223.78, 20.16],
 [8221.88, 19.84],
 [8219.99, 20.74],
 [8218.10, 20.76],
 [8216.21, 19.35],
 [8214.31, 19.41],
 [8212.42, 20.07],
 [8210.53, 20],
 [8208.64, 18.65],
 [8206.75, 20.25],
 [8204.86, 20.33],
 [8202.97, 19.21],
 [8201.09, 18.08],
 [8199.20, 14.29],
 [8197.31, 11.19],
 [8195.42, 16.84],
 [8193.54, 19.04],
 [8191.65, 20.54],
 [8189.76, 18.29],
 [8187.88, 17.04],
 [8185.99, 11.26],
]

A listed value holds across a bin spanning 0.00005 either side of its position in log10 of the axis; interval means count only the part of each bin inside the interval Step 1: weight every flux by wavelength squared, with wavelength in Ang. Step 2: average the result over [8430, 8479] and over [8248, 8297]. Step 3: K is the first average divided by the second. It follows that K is 0.88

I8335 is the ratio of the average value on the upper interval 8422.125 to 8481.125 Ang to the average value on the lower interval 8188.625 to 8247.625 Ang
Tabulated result 0.91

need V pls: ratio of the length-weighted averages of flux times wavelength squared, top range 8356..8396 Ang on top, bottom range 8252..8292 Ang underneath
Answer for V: 0.94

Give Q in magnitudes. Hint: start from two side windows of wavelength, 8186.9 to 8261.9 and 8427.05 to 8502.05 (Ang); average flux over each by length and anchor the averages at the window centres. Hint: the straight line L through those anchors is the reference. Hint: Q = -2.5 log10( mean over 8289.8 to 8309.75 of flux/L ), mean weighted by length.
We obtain -0.06 mag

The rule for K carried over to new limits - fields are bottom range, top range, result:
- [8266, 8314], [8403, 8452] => 0.95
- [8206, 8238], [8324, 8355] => 1.02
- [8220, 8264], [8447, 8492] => 0.90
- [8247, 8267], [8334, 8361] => 0.98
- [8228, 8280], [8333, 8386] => 0.97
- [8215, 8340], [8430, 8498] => 0.91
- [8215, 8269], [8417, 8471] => 0.91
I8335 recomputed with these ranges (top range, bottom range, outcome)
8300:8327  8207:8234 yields 0.98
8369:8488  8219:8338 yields 0.90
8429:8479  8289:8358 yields 0.87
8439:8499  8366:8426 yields 0.92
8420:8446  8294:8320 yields 0.93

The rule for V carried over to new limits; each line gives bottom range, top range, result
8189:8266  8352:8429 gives 1.01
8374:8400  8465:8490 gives 0.94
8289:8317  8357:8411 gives 0.98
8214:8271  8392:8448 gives 0.95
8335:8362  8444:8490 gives 0.90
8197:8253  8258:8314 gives 1.05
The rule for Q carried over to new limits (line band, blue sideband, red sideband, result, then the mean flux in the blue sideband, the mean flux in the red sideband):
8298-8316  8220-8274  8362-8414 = 0.02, 20.7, 19.2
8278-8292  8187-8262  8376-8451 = -0.07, 19.7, 18.9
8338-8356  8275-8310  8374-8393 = -0.04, 20.4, 18.9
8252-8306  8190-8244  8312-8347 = -0.05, 19.5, 19.9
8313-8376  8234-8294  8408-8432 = 0.01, 20.8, 19.3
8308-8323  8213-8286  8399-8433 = 0.03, 20.7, 19.3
